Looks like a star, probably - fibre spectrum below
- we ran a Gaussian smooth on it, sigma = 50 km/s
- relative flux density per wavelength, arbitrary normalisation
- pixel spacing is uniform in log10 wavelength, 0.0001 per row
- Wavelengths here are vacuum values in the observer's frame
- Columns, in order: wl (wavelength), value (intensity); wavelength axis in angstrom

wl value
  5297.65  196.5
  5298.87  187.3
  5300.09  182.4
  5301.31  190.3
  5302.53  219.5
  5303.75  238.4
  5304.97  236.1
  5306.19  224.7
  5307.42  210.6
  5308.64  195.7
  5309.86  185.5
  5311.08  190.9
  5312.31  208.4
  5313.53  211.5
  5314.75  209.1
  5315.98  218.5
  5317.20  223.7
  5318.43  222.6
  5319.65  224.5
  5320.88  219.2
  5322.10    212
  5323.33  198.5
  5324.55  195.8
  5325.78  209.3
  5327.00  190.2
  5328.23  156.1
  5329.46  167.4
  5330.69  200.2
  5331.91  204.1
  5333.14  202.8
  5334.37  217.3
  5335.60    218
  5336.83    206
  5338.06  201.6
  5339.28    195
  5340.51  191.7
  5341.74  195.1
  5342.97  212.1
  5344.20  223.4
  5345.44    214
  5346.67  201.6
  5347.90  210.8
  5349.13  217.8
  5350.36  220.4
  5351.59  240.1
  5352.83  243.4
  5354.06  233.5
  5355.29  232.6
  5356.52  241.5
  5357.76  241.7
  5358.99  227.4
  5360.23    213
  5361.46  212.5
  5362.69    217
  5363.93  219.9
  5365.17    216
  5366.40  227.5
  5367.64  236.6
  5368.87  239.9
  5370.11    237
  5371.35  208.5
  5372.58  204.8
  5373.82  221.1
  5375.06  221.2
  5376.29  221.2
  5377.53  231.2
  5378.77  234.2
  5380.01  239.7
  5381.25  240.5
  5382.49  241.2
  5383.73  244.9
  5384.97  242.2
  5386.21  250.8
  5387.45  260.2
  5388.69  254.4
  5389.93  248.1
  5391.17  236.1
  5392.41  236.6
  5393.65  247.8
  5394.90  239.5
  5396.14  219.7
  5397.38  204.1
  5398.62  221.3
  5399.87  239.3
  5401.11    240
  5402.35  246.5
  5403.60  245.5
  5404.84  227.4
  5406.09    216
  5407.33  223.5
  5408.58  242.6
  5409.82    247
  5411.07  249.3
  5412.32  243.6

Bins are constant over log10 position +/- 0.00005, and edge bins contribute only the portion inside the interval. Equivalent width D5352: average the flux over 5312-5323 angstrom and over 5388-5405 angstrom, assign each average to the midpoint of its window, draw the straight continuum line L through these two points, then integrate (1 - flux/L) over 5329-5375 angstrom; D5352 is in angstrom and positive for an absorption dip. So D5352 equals 1.7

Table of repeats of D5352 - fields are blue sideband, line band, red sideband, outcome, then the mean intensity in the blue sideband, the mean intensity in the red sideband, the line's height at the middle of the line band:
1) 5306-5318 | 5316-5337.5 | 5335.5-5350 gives 0.3 angstrom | 207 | 207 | 207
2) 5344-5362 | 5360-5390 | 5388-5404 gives 0.0 angstrom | 225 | 237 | 231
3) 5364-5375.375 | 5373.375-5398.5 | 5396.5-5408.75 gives -1.1 angstrom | 223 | 230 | 227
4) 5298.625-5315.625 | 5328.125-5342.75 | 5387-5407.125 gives 1.2 angstrom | 207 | 236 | 216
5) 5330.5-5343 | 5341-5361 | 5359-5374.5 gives -1.0 angstrom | 204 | 221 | 212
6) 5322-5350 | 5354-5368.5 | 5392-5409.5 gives -0.9 angstrom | 202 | 232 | 214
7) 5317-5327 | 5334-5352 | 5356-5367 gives 0.6 angstrom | 211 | 224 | 218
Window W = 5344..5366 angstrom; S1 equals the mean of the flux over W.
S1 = 224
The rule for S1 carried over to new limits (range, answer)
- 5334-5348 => 207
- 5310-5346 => 204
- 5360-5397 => 232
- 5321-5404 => 222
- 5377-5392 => 244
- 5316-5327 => 212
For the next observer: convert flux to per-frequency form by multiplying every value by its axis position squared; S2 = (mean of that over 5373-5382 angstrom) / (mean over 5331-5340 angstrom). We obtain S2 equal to 1.13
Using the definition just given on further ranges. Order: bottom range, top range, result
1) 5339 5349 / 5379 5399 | 1.18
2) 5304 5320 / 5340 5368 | 1.06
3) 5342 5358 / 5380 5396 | 1.10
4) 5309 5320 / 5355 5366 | 1.09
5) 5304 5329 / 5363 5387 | 1.14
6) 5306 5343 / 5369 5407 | 1.18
